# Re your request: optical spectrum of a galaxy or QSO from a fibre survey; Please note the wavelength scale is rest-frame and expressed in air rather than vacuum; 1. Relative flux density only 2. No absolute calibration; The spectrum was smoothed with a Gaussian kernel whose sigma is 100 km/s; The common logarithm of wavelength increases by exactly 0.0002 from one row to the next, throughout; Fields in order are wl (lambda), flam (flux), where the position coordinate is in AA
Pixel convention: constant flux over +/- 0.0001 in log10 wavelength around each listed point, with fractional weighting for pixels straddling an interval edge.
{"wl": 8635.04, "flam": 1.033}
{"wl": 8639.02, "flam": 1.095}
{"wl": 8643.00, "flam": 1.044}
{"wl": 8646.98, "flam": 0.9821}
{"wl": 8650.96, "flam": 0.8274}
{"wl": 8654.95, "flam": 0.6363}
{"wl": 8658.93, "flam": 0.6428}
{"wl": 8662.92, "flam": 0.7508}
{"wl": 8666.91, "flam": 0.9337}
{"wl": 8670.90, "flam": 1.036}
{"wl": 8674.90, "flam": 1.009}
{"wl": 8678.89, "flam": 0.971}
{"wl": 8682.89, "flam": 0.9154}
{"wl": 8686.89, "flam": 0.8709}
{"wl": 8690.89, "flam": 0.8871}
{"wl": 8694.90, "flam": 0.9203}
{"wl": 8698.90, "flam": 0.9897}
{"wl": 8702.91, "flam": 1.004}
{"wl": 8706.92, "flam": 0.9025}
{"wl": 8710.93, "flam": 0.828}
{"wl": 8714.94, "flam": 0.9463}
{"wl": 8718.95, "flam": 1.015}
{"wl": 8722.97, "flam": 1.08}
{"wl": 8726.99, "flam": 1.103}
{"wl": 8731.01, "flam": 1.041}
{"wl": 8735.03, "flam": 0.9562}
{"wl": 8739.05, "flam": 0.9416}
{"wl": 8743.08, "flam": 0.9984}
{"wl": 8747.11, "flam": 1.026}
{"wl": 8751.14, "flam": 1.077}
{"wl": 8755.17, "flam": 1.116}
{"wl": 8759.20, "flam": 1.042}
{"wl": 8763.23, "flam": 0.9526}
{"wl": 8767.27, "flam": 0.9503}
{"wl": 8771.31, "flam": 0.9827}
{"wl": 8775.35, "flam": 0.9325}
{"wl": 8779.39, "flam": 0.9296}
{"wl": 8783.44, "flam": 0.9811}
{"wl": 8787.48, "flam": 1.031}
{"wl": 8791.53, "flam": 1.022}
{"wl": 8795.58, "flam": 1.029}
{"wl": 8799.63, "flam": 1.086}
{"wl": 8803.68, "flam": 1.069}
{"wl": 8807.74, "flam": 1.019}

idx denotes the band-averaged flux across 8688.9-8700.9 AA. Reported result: 0.932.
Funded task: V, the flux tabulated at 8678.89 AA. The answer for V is 0.971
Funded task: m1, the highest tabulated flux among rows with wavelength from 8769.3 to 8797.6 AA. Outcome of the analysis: 1.031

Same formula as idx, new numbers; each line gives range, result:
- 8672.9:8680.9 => 0.99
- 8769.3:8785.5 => 0.957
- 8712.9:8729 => 1.04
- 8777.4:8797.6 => 0.999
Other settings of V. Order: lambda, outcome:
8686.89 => 0.8709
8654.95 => 0.6363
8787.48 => 1.031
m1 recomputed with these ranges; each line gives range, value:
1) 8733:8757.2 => 1.116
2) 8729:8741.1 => 1.041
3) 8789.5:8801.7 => 1.086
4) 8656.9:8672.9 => 1.036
